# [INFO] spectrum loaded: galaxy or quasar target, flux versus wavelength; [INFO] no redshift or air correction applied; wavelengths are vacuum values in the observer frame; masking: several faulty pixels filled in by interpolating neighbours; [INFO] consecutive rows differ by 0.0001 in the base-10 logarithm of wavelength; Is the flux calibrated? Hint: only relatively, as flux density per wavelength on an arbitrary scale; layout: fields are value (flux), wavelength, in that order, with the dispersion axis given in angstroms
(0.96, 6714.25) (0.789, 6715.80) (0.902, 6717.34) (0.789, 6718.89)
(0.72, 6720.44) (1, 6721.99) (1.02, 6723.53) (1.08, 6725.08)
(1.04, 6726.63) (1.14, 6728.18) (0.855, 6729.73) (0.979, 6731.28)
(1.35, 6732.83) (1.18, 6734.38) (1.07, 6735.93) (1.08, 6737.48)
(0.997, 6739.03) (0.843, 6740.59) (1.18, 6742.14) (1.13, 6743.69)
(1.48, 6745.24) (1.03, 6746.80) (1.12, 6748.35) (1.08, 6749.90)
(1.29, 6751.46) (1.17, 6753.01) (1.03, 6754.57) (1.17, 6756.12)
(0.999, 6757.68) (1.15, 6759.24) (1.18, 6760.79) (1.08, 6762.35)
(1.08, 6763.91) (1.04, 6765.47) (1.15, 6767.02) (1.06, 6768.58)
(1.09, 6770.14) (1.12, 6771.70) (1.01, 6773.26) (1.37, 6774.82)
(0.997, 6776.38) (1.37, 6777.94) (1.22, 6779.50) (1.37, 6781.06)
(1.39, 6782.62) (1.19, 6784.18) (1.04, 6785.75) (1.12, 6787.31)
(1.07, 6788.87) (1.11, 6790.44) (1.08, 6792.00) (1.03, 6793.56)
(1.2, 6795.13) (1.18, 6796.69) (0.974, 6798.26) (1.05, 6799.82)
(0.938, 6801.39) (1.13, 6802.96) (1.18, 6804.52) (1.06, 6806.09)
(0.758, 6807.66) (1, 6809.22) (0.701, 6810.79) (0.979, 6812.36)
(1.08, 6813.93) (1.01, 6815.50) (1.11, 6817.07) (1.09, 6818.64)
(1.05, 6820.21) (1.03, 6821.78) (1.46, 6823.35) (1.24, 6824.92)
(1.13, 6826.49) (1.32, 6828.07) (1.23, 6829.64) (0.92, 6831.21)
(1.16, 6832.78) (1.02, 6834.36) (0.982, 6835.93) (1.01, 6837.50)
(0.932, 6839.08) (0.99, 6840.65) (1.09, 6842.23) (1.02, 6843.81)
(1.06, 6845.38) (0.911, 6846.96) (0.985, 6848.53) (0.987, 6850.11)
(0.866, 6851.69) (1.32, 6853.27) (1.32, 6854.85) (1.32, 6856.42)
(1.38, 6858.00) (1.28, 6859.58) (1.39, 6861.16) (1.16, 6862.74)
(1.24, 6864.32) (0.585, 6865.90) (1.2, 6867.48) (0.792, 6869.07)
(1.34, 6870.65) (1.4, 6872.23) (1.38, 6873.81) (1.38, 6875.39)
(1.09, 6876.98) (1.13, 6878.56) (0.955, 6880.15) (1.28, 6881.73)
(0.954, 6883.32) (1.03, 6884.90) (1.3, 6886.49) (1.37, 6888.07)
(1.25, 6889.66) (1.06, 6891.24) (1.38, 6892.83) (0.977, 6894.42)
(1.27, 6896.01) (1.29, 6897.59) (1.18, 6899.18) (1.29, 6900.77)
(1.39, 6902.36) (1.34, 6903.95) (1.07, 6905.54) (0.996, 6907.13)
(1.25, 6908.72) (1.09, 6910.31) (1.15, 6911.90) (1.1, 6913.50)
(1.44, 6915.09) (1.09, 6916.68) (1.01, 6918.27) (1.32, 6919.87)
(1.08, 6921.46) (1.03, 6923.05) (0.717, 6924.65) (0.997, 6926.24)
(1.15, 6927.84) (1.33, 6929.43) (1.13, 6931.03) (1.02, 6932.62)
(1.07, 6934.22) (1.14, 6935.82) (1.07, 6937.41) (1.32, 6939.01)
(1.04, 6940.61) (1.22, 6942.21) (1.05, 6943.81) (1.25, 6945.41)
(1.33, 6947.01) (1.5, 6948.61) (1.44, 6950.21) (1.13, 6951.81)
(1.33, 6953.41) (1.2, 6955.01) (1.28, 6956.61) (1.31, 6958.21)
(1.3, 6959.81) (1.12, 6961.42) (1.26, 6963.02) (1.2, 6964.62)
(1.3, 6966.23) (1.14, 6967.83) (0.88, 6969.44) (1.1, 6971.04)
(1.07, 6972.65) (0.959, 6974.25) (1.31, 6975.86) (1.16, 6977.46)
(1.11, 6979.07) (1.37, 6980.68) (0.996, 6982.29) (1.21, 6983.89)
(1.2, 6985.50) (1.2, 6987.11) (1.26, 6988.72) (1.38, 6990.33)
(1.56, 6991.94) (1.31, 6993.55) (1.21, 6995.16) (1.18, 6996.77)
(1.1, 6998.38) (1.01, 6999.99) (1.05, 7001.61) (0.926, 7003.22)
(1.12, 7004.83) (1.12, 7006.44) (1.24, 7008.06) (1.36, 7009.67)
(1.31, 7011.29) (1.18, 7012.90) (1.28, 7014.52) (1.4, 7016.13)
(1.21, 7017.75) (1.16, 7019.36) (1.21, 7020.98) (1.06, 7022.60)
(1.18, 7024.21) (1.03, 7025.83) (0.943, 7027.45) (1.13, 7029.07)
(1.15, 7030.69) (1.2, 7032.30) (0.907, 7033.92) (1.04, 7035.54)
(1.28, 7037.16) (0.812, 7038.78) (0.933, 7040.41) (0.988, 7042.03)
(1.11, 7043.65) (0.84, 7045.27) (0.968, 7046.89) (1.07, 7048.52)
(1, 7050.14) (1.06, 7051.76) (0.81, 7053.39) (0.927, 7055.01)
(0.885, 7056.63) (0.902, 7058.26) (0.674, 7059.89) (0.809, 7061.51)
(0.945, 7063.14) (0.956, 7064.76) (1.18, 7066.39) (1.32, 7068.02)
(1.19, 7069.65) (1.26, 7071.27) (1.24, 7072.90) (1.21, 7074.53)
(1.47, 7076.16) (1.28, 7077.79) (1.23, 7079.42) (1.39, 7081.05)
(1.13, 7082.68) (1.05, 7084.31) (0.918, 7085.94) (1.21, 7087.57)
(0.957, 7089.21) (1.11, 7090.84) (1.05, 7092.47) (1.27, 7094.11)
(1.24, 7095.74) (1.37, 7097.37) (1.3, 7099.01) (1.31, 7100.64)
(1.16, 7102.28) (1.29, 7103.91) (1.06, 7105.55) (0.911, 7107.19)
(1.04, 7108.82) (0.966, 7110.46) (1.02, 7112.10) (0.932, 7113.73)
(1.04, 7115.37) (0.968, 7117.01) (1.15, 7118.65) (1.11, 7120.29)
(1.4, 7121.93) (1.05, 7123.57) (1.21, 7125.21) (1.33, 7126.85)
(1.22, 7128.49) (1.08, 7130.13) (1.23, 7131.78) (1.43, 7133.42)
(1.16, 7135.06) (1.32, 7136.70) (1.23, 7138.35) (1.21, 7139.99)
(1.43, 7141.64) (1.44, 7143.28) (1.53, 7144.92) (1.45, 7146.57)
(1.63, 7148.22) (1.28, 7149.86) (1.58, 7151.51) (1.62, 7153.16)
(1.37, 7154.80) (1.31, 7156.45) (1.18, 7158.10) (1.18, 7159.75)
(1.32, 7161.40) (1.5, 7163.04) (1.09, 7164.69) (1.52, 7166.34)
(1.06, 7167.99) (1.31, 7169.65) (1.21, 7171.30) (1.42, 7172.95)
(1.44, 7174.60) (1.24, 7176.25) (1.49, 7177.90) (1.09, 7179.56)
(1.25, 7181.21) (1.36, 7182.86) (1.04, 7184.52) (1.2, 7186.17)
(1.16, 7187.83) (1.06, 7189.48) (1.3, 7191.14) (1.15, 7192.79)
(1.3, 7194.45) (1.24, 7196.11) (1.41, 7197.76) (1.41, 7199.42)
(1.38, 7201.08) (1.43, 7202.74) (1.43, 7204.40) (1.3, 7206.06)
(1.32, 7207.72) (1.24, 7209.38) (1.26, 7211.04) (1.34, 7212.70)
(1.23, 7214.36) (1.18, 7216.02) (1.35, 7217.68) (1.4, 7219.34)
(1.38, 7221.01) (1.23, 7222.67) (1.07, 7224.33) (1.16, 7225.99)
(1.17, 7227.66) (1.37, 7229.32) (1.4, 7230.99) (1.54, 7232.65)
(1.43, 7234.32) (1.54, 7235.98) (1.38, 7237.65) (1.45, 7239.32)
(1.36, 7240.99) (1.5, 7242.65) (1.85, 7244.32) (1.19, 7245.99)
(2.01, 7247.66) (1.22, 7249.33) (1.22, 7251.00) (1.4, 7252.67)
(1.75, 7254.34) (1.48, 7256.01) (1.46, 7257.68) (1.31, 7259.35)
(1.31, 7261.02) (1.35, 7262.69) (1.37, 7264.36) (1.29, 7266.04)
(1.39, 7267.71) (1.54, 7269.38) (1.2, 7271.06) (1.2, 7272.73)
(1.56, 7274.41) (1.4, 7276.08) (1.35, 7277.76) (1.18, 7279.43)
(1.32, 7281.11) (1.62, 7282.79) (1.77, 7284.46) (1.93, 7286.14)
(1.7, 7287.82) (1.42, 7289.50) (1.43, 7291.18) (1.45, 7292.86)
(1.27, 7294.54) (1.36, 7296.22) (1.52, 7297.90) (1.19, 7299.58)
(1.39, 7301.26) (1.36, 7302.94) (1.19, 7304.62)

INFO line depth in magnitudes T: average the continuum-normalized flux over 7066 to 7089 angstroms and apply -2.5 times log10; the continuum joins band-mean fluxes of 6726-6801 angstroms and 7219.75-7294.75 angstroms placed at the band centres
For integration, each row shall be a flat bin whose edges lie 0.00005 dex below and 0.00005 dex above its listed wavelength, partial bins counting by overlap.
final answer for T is 0.09 mag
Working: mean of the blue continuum 1.12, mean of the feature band 1.21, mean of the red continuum 1.42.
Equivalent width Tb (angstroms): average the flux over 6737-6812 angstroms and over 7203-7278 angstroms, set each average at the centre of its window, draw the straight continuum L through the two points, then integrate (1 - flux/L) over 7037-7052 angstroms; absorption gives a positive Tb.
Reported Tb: 3.2 angstroms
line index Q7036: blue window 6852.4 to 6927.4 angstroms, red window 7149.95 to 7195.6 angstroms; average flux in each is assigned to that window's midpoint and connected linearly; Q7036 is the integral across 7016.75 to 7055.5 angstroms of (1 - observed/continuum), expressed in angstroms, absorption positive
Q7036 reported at 5.9 angstroms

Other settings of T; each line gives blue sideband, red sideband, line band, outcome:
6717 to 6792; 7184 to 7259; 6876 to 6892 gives 0.03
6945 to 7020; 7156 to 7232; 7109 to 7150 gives 0.03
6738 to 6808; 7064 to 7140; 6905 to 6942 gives 0.03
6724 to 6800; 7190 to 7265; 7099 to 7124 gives 0.19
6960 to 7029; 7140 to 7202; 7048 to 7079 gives 0.16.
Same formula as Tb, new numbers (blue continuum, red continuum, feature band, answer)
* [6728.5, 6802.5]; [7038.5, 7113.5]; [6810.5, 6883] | -0.38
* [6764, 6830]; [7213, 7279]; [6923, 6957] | 0.75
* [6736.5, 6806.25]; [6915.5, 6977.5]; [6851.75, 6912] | -2.39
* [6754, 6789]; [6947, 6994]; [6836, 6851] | 2.28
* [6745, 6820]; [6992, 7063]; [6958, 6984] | -1.88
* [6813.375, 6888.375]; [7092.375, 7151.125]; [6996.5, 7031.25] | 0.98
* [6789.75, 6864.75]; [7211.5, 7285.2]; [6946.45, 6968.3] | -1.68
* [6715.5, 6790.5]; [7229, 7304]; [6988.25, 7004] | 0.76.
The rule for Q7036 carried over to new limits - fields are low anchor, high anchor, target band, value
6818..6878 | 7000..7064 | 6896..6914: -1.5 angstroms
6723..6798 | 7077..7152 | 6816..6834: -0.2 angstroms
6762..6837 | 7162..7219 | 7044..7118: 8.9 angstroms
